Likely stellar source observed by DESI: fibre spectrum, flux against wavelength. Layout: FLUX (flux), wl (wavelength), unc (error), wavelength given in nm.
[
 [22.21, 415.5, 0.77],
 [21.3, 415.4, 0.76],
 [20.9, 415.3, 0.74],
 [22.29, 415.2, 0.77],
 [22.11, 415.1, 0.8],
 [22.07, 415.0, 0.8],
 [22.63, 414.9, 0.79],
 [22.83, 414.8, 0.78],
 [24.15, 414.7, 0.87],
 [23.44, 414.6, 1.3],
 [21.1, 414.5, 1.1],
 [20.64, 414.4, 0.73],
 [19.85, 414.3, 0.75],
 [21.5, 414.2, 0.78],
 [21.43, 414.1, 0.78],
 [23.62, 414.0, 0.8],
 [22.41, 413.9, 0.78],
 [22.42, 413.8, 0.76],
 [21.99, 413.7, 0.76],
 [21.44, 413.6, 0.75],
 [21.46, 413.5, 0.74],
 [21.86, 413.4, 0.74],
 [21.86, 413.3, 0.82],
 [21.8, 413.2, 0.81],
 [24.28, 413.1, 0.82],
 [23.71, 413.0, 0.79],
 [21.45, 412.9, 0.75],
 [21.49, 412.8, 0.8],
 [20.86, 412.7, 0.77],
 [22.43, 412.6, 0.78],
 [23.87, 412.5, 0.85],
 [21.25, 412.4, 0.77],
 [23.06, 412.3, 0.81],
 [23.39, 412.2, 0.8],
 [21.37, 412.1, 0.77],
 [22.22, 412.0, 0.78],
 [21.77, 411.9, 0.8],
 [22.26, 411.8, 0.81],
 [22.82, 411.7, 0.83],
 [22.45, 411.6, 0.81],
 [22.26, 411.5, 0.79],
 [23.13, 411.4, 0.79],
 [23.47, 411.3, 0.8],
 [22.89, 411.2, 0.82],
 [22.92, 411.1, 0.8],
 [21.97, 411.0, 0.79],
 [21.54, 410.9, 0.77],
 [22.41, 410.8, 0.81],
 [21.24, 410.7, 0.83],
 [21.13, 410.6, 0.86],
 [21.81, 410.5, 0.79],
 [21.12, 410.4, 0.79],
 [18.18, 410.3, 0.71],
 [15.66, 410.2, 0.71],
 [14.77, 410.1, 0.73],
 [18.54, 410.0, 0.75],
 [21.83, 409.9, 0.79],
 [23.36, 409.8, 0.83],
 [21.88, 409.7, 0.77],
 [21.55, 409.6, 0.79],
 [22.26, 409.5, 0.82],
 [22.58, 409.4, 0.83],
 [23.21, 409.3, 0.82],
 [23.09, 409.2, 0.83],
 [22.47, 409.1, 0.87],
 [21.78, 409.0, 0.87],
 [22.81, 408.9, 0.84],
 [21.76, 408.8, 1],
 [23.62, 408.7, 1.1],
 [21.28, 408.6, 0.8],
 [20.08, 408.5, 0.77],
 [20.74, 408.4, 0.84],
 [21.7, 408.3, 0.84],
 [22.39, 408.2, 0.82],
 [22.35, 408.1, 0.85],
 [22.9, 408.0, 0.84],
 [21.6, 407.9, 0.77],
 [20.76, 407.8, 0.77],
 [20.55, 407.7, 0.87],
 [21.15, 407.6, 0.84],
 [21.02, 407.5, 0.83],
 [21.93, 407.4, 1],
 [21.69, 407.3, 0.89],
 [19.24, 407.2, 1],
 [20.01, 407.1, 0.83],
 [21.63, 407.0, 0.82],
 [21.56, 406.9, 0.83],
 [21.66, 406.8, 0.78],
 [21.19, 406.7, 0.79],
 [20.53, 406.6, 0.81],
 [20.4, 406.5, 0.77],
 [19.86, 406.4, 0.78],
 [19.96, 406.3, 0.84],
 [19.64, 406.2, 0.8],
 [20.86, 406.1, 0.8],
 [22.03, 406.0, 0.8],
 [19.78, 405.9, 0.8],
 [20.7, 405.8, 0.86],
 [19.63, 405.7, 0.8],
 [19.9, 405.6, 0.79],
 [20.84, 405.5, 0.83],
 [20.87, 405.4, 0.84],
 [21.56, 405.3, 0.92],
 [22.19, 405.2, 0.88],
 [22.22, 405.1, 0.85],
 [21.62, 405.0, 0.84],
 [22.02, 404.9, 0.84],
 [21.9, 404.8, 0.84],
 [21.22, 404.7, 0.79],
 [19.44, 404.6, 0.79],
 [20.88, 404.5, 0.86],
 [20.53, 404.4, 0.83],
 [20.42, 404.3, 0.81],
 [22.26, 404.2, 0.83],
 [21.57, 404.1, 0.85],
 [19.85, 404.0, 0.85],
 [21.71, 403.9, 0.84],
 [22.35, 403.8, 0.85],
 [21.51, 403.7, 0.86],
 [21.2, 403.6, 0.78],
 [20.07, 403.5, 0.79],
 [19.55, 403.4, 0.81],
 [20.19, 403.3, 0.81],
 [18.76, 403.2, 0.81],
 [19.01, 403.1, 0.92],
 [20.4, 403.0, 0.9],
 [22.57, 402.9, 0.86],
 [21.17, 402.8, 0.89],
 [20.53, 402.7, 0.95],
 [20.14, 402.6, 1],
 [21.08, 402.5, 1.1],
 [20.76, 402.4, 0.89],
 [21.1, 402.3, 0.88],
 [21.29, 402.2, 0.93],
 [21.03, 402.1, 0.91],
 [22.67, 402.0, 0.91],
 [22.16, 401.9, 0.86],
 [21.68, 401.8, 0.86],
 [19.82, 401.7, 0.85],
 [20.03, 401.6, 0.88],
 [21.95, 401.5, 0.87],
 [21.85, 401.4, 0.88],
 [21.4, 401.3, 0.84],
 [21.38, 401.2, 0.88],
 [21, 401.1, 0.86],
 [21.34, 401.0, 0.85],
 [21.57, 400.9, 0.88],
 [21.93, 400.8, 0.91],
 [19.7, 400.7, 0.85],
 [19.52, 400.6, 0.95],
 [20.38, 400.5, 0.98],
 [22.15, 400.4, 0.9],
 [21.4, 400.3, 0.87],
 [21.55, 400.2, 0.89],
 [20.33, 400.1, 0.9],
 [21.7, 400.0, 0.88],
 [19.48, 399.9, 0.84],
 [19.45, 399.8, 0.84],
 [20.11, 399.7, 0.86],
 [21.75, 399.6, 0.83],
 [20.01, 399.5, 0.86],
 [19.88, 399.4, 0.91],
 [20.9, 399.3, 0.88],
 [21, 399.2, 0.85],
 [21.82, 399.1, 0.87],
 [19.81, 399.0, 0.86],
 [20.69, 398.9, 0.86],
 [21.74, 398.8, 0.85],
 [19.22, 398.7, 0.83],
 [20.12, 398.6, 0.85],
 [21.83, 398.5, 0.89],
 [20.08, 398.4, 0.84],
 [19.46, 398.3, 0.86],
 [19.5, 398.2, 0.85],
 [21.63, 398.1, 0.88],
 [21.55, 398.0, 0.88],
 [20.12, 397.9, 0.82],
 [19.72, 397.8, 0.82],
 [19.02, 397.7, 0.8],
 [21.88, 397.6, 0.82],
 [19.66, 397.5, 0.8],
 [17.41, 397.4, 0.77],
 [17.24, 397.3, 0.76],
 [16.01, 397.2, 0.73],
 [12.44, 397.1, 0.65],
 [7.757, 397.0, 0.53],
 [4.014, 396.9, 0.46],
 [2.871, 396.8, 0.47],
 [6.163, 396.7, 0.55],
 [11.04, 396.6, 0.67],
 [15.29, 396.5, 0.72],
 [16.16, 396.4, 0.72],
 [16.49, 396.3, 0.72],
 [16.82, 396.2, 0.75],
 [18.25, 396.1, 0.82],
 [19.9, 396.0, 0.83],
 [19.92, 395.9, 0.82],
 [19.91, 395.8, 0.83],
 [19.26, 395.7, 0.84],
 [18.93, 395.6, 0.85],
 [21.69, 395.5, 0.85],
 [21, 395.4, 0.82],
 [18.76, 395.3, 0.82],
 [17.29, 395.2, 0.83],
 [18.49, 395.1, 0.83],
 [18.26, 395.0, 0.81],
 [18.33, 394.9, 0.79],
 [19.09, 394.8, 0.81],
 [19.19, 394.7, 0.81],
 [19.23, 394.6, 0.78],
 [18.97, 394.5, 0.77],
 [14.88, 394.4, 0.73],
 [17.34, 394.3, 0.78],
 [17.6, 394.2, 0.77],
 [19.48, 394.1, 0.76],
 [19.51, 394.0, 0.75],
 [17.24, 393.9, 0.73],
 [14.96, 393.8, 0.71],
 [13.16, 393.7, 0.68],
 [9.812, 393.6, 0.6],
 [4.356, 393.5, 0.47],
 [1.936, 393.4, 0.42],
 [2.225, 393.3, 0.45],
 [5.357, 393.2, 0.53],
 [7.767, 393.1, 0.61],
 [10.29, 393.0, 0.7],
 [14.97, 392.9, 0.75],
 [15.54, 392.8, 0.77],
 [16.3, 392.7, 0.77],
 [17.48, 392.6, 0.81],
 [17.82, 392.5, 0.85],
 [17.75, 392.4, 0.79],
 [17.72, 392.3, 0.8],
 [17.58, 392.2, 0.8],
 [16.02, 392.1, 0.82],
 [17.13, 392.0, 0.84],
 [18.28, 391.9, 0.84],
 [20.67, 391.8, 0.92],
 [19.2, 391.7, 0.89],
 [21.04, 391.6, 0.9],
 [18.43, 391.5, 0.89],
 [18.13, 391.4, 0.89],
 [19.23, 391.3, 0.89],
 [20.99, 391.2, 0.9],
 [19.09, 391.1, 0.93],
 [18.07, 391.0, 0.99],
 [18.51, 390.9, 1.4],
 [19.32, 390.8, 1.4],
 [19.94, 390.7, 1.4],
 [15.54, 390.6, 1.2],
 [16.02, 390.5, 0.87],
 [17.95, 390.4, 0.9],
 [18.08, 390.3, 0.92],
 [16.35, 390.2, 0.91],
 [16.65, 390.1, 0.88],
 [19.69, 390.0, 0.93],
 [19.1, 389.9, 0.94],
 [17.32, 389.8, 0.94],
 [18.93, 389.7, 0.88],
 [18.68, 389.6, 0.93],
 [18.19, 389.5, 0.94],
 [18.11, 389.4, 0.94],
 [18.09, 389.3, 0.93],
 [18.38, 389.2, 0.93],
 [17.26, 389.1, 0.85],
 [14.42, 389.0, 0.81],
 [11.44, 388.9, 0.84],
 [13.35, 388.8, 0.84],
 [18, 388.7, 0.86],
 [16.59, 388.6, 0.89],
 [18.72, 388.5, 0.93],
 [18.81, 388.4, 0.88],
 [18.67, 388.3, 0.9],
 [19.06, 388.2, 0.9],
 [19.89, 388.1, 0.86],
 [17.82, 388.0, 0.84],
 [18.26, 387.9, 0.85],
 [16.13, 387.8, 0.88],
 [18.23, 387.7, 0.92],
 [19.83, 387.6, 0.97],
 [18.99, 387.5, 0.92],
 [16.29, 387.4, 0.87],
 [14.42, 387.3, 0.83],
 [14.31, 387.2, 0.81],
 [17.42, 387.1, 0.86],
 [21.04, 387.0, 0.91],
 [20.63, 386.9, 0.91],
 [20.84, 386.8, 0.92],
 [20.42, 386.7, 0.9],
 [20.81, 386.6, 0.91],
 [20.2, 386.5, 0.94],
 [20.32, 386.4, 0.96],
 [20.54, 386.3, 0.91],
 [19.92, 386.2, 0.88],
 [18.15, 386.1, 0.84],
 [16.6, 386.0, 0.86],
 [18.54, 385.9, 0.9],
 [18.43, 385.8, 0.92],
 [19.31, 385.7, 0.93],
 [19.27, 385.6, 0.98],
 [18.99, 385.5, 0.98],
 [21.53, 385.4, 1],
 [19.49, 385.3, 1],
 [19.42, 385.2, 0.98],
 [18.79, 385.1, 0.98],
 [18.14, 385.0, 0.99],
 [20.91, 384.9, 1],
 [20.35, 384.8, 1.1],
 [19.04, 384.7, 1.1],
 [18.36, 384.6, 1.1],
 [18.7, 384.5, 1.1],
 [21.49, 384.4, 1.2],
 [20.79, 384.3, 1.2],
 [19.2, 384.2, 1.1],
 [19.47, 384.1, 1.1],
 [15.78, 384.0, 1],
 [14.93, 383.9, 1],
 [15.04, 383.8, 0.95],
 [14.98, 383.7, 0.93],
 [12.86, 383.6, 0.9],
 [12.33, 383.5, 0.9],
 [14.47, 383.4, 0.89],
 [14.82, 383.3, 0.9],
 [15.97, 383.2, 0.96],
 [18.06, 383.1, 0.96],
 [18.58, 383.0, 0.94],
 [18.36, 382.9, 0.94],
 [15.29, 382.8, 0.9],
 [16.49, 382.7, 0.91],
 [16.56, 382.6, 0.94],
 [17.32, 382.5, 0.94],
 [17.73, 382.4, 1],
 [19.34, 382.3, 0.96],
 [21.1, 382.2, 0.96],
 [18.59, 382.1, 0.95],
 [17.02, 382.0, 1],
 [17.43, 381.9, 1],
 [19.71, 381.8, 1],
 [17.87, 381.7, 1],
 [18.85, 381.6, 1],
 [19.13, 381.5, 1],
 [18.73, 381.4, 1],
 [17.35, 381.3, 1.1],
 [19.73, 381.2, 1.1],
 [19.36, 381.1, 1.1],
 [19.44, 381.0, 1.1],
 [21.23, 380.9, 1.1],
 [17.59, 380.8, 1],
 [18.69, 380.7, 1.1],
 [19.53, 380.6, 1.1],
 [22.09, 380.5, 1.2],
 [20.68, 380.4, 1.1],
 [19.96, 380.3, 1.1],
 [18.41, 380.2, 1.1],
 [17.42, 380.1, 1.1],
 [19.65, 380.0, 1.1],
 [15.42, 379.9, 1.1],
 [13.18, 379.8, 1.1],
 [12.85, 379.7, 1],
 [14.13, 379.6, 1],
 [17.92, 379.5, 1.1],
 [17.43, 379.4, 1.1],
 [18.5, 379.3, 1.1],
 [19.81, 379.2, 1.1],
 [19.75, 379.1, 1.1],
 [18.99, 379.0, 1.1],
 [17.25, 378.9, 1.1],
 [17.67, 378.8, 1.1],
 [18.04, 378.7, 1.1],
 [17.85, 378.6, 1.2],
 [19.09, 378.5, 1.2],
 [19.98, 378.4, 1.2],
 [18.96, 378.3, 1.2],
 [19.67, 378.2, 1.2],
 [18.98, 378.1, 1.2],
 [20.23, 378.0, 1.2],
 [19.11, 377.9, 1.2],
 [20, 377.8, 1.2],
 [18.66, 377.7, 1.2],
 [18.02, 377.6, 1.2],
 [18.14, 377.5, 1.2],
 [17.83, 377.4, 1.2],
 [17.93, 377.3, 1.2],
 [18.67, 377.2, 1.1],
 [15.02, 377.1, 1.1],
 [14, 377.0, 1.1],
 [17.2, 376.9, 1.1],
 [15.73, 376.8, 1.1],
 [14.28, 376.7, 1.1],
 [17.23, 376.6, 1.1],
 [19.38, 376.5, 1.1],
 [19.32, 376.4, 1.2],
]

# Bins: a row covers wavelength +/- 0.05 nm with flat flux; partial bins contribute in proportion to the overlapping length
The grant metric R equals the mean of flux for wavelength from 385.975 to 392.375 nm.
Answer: 18.2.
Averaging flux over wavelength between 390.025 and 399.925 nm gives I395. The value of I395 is 17.1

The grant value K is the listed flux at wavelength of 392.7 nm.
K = 16.3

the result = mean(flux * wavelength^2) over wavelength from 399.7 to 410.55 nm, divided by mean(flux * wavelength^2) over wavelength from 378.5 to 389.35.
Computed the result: 1.3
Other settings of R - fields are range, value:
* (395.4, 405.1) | 19.6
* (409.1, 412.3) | 21.6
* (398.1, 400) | 20.4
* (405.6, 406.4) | 20.3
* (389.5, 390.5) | 18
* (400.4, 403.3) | 20.9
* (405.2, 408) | 20.8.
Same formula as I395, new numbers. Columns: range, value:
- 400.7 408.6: 21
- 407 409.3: 21.6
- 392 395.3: 15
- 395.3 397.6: 15.6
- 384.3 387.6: 19.2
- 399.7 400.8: 20.6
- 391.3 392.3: 18.5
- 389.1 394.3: 16.3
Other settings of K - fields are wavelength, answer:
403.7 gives 21.51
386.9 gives 20.63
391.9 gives 18.28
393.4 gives 1.936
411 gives 21.97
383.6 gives 12.86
